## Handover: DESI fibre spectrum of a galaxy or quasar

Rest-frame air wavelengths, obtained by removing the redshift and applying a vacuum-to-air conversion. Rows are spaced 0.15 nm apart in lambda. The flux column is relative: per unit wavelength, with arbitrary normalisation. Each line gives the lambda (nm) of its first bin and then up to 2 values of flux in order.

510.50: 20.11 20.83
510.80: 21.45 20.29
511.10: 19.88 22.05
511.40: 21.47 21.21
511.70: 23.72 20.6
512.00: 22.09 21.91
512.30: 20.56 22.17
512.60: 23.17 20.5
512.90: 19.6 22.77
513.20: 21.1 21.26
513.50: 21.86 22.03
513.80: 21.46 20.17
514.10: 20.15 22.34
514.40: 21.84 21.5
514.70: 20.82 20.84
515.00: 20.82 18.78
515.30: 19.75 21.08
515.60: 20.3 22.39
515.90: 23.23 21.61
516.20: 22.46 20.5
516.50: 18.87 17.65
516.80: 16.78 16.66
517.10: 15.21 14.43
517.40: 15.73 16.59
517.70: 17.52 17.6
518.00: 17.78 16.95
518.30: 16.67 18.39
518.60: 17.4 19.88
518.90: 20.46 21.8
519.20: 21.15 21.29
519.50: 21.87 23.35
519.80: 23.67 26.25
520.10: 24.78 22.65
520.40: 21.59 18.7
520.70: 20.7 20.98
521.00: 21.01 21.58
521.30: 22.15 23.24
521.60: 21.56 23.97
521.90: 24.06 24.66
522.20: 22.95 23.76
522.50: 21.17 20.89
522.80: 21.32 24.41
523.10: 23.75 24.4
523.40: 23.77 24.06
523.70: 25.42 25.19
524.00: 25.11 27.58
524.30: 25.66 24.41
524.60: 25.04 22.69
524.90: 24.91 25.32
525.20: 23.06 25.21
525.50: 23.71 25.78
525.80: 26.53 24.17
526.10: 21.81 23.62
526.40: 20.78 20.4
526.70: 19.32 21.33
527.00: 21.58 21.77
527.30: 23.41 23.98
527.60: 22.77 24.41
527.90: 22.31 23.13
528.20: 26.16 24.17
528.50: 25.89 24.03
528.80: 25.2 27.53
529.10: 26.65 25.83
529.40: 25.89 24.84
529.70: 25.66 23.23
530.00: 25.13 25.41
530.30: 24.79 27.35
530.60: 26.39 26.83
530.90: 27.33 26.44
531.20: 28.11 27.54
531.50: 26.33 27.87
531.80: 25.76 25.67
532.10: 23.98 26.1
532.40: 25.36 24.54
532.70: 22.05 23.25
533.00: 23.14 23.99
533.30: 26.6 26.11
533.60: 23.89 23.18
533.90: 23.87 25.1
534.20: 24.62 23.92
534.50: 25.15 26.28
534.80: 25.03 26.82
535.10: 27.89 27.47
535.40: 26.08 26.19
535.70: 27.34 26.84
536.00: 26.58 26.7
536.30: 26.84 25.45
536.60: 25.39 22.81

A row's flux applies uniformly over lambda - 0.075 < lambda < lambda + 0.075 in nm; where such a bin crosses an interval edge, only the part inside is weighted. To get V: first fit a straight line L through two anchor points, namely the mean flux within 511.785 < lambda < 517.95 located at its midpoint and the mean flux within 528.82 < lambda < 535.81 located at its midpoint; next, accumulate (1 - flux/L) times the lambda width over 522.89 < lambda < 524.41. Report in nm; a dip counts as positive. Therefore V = -0.13 nm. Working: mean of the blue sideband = 20.2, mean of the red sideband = 25.6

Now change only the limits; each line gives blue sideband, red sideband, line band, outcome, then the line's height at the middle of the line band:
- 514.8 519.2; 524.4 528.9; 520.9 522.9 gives -0.11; 21.3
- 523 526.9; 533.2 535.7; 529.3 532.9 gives -0.10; 25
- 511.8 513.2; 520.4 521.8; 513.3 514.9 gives 0.01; 21.5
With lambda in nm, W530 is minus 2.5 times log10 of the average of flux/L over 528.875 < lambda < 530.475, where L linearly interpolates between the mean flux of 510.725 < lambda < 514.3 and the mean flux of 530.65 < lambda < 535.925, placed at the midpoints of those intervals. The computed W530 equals -0.03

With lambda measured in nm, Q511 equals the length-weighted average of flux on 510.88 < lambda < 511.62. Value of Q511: 21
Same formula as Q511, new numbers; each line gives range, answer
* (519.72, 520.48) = 23.8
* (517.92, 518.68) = 17.5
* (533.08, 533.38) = 25.3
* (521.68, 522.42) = 23.9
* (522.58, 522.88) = 21.2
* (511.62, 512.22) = 22.1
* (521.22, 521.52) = 22.7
